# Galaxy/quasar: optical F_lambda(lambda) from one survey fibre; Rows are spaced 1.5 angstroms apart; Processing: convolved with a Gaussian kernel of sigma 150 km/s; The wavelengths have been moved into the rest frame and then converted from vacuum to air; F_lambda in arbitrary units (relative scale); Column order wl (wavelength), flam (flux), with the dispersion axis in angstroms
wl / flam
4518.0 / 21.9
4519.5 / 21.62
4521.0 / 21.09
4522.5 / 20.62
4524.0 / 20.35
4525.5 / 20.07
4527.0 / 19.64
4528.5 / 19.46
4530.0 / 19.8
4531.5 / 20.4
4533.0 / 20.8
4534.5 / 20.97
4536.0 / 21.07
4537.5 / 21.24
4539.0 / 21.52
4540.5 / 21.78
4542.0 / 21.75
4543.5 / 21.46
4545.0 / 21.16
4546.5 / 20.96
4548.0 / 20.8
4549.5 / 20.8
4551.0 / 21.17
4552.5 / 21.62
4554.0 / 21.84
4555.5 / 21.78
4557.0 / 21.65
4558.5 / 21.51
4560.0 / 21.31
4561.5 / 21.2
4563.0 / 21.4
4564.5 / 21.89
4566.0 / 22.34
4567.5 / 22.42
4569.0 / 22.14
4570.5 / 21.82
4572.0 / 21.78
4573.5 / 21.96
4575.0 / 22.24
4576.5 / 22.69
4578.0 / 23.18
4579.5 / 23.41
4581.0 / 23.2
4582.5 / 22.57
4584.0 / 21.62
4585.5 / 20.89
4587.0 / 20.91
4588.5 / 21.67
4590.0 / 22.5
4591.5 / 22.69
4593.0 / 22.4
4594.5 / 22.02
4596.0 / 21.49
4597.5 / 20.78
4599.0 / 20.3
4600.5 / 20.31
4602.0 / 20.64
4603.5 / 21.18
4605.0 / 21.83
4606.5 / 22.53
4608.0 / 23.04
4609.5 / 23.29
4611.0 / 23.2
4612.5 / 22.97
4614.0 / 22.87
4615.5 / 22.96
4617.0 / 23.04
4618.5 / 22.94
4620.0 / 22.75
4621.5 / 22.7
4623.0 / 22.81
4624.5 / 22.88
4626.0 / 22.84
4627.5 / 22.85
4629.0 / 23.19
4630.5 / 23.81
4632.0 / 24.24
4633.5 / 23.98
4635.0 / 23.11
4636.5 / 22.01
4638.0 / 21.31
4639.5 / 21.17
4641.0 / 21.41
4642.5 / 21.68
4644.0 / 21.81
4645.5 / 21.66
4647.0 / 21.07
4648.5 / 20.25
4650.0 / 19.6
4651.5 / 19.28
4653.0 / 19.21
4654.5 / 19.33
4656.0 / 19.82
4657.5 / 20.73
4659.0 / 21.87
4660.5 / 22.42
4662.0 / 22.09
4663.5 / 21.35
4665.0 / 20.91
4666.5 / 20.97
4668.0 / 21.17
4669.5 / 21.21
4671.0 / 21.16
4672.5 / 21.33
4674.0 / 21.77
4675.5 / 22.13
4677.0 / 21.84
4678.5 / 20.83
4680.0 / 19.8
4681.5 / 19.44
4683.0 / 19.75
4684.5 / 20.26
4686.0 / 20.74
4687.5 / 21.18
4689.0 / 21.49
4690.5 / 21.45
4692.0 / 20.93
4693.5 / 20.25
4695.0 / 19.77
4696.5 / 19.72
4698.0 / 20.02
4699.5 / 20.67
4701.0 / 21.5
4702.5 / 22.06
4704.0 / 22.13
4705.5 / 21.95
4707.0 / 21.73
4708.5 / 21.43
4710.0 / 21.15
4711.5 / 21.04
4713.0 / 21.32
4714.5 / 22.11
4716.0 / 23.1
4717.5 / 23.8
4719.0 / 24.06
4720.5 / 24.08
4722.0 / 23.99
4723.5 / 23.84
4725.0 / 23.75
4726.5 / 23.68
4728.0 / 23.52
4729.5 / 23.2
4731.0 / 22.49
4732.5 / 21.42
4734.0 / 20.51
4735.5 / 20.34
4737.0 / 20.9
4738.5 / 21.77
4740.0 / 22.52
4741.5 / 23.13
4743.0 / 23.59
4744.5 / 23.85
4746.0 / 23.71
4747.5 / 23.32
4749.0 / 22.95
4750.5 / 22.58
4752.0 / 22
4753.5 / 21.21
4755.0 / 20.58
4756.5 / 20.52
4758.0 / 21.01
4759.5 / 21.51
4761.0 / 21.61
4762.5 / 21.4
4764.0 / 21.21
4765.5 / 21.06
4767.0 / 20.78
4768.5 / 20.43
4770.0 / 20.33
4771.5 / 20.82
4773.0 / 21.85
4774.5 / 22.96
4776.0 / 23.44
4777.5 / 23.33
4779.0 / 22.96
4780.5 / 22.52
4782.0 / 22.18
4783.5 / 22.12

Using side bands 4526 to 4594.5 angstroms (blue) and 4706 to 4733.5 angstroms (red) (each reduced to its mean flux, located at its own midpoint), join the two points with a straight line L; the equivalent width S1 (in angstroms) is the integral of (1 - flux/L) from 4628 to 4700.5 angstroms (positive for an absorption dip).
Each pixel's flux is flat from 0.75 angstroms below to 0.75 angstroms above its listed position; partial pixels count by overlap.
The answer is 3.8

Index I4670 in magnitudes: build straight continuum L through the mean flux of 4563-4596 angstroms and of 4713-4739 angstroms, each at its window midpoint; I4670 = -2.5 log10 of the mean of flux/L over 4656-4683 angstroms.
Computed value 0.07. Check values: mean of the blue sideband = 22.2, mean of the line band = 21.2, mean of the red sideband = 22.7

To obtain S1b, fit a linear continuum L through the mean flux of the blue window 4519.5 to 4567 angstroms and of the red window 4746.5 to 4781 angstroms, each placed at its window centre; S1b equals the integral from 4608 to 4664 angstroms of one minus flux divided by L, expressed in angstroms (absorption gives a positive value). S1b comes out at -1.7 angstroms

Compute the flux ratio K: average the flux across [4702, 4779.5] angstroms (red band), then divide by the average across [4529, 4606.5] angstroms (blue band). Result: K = 1.03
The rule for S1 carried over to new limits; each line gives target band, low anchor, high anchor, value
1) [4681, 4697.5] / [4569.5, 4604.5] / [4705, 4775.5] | 1.2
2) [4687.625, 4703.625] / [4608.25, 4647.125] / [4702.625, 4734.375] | 1.3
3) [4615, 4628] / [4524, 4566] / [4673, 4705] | -1.2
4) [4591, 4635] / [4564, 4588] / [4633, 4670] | -1.7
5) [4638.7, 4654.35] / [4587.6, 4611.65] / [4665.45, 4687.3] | 0.4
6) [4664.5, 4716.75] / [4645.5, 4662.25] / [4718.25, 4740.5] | 1.1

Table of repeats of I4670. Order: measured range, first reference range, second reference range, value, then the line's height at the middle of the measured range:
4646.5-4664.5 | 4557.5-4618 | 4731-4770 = 0.069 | 21.9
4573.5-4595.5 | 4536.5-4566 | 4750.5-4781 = -0.040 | 21.5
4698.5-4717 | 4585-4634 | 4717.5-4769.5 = 0.030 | 22.3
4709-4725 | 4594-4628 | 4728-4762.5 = -0.037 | 22.1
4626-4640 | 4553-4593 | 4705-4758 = -0.034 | 22.2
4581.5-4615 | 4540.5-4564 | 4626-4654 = -0.017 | 21.6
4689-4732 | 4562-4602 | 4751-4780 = -0.021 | 21.7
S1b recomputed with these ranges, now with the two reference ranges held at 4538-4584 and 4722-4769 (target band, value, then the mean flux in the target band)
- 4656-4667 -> 0.3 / 21.4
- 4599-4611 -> 0.0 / 21.8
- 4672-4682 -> 0.4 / 21.1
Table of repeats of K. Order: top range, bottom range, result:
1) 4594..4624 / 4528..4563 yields 1.05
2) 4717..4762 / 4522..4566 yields 1.07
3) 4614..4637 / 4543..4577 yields 1.07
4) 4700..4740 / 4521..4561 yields 1.06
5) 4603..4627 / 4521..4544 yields 1.10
